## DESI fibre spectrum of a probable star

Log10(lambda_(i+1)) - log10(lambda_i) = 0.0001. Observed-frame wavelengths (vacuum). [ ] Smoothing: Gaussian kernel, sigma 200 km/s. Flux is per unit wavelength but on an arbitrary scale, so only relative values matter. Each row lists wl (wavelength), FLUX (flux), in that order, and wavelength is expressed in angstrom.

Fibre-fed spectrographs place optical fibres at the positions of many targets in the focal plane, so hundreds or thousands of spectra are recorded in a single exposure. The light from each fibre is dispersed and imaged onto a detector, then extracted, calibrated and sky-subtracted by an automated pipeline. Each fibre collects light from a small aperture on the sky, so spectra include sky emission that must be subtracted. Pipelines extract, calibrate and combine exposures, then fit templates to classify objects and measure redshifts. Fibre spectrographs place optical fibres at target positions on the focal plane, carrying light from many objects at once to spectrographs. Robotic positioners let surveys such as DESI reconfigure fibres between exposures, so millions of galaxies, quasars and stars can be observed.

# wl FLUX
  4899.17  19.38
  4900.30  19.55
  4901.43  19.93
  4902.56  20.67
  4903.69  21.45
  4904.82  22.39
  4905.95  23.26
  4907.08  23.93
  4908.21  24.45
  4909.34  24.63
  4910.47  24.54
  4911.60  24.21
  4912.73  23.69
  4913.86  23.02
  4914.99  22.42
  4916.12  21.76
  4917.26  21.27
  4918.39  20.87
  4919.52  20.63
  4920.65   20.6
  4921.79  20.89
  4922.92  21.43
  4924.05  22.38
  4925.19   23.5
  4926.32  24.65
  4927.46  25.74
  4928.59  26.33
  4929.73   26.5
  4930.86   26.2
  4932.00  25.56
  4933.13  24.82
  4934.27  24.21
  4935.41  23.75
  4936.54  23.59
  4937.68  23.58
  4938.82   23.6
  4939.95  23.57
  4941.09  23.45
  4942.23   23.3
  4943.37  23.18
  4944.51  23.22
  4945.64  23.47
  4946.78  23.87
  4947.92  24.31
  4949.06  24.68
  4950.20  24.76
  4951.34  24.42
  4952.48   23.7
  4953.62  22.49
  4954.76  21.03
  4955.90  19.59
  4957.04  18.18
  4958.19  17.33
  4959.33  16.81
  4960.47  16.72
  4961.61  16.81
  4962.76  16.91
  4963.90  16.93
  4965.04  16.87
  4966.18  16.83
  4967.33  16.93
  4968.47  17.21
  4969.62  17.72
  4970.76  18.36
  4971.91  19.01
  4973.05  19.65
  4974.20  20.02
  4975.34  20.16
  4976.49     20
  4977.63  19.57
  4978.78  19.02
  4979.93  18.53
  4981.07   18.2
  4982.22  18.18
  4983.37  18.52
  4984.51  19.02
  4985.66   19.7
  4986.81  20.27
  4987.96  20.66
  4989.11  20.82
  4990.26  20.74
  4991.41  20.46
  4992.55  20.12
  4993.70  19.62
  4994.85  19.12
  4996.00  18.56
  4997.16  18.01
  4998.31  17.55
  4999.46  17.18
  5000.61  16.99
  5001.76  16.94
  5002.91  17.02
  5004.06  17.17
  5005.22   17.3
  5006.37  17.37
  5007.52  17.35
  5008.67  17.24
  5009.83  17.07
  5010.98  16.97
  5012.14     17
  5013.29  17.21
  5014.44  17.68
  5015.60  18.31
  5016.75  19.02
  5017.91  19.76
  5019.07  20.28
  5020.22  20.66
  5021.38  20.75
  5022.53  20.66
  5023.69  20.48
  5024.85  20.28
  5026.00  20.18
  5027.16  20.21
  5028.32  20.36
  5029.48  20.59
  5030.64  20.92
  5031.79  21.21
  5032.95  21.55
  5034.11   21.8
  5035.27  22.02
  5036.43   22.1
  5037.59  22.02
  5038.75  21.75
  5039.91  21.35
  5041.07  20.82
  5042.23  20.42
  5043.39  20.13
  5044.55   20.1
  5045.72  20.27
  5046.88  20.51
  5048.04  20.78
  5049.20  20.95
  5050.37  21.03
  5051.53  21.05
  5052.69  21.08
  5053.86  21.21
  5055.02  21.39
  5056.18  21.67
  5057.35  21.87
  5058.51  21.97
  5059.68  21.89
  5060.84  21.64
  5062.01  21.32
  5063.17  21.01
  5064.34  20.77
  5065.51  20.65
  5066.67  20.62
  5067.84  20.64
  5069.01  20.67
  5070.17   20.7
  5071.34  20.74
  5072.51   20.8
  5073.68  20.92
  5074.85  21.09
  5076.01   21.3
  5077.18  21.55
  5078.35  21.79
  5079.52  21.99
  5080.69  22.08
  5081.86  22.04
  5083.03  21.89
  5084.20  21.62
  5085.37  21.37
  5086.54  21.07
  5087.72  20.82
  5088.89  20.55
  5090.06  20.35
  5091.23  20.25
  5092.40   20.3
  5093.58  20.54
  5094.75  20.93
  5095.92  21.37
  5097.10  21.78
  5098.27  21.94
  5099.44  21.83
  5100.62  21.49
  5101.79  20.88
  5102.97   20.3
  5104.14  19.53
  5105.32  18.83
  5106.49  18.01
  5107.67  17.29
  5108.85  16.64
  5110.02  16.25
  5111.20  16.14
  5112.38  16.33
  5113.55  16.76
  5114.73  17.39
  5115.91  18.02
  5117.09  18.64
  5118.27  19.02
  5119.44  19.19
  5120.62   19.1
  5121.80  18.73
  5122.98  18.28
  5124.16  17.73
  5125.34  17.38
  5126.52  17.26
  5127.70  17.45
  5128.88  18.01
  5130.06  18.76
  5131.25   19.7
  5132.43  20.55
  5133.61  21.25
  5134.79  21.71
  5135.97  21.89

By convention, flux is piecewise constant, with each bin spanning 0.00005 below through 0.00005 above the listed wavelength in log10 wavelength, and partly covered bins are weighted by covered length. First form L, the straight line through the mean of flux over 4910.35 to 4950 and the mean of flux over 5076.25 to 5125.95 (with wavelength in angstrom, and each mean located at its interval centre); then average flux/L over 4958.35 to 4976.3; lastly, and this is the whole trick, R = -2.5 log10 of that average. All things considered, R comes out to 0.261 mag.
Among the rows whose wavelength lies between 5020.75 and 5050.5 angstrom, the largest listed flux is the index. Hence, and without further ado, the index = 22.1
